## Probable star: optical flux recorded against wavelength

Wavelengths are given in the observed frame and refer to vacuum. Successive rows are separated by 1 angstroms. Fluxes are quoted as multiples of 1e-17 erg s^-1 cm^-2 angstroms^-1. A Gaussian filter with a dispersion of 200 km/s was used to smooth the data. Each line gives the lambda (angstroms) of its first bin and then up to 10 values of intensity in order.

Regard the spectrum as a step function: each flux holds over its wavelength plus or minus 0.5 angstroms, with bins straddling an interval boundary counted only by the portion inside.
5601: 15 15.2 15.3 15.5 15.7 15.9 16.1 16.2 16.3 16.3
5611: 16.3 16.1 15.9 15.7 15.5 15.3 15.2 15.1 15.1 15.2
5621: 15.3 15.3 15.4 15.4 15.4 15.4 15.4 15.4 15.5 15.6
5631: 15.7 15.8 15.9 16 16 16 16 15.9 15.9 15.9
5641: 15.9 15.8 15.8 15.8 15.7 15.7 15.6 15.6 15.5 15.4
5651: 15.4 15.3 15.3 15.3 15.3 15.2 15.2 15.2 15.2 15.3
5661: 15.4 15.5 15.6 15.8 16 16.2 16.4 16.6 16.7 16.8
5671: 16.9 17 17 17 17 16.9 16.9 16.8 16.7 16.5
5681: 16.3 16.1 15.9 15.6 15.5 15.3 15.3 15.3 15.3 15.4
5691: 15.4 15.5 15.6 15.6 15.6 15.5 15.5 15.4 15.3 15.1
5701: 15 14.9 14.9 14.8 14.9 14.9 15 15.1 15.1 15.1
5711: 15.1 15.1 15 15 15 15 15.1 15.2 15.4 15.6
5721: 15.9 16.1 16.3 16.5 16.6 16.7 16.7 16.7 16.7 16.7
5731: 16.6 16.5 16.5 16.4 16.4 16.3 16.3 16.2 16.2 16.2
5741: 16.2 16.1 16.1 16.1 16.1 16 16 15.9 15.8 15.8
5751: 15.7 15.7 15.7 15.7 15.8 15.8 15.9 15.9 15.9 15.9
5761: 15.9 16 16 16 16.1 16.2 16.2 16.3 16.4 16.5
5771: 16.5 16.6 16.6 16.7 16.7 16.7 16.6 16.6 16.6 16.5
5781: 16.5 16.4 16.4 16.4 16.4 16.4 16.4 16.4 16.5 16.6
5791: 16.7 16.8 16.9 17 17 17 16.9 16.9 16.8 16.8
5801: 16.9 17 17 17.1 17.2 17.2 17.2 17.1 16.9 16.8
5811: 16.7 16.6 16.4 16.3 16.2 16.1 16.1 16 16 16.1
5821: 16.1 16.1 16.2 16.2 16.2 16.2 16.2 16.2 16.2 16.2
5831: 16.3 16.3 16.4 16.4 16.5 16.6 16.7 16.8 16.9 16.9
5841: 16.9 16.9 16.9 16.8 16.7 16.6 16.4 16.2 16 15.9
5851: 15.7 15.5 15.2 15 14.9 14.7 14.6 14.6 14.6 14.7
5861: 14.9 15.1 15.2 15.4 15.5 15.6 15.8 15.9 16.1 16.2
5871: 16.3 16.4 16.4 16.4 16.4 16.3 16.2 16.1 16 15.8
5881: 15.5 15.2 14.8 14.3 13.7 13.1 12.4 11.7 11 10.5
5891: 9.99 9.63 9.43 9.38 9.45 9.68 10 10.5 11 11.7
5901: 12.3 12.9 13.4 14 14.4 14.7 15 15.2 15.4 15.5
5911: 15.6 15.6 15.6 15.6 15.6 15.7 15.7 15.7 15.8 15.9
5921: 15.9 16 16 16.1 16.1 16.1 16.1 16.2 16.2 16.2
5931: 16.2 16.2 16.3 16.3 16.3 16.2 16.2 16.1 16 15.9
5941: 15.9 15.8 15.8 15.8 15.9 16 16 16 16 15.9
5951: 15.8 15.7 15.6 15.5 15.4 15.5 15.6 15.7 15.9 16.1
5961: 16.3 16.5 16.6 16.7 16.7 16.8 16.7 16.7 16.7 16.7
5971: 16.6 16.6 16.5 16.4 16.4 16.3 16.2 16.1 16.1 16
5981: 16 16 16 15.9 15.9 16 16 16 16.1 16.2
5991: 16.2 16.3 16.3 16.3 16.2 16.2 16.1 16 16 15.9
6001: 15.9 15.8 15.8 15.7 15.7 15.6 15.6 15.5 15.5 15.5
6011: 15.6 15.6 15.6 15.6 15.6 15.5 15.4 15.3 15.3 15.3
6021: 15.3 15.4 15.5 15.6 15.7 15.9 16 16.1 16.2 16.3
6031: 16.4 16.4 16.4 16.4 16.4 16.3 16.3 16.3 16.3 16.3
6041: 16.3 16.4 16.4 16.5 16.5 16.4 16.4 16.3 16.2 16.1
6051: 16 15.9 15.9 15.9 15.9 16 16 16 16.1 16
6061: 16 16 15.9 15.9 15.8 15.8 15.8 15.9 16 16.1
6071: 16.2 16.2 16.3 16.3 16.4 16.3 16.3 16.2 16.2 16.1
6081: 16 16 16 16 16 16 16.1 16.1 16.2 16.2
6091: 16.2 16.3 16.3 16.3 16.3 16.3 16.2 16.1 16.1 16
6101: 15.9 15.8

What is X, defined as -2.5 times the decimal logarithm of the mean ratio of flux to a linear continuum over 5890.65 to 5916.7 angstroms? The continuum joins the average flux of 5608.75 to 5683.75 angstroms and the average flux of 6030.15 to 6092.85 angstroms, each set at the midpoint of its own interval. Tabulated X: 0.23 mag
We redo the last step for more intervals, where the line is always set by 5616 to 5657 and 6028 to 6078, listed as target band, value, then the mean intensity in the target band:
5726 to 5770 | -0.03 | 16.1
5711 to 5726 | 0.01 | 15.6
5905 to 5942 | 0.01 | 15.8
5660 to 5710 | -0.01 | 15.8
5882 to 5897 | 0.36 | 11.4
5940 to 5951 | 0.01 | 15.9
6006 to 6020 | 0.04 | 15.5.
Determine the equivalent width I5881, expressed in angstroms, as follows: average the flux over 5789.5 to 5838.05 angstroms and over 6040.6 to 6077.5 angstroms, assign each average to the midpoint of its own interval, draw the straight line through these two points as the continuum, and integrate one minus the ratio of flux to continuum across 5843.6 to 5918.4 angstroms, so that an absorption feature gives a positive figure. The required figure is 9.2 angstroms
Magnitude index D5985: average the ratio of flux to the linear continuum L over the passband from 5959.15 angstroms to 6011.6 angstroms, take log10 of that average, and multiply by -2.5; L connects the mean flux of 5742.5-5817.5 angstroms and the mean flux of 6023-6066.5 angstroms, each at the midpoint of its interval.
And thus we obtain 0.00 mag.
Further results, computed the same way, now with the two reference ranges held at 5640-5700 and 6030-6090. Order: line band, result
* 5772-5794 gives -0.04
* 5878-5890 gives 0.15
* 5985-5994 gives 0.00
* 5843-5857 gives 0.01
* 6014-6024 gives 0.05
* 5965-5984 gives -0.02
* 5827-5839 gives -0.03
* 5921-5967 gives 0.00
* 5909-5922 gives 0.02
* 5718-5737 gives -0.03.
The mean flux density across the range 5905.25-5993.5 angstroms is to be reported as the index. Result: 16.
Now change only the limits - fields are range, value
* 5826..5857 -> 16.2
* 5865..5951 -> 14.8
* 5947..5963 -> 15.9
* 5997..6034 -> 15.8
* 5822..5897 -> 15.1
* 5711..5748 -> 16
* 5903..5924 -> 15.4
